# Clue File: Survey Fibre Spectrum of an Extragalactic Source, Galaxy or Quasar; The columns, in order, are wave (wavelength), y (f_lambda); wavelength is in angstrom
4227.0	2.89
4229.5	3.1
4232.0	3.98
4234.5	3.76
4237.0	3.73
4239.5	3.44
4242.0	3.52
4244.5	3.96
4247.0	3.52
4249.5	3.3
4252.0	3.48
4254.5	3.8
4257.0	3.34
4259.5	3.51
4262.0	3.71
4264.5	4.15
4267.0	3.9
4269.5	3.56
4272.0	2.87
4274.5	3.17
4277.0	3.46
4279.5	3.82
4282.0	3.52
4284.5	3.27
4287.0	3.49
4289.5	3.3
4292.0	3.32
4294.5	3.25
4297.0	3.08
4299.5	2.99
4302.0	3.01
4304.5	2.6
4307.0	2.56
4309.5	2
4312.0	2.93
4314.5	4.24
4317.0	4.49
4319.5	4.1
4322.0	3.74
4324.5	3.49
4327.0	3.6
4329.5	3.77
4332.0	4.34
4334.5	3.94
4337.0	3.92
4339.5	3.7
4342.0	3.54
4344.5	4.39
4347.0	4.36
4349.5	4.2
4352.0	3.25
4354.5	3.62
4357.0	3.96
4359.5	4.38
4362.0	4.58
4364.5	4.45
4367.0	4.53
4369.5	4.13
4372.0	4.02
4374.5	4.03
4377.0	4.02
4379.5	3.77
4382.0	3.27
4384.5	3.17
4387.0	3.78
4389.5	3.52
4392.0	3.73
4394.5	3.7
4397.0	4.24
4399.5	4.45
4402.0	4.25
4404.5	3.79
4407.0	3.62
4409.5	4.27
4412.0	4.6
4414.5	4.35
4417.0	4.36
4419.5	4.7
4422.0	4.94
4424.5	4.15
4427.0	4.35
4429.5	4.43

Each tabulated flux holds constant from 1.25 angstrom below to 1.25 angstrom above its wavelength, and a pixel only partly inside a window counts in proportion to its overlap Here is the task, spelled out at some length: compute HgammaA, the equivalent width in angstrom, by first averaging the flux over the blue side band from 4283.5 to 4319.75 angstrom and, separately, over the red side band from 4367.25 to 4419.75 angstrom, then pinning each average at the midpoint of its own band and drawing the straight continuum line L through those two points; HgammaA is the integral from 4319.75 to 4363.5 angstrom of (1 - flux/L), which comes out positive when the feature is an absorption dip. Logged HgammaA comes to -4.7 angstrom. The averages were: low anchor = 3.22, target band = 3.94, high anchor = 3.99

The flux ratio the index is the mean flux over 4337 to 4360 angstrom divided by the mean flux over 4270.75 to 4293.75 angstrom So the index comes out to 1.17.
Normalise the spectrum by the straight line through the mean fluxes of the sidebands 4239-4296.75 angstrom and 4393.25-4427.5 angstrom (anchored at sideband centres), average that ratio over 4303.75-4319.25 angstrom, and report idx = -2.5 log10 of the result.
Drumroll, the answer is 0.16 mag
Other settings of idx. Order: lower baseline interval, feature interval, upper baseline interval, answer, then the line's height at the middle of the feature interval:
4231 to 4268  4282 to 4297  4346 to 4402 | 0.14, 3.77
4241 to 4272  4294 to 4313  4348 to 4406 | 0.32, 3.75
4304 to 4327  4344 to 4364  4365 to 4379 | -0.05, 3.9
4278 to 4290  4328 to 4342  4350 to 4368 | 0.00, 3.91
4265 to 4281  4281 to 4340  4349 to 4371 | 0.10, 3.76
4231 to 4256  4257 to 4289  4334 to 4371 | 0.07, 3.76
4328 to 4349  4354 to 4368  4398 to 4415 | -0.06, 4.06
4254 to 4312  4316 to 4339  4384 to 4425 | -0.10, 3.58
